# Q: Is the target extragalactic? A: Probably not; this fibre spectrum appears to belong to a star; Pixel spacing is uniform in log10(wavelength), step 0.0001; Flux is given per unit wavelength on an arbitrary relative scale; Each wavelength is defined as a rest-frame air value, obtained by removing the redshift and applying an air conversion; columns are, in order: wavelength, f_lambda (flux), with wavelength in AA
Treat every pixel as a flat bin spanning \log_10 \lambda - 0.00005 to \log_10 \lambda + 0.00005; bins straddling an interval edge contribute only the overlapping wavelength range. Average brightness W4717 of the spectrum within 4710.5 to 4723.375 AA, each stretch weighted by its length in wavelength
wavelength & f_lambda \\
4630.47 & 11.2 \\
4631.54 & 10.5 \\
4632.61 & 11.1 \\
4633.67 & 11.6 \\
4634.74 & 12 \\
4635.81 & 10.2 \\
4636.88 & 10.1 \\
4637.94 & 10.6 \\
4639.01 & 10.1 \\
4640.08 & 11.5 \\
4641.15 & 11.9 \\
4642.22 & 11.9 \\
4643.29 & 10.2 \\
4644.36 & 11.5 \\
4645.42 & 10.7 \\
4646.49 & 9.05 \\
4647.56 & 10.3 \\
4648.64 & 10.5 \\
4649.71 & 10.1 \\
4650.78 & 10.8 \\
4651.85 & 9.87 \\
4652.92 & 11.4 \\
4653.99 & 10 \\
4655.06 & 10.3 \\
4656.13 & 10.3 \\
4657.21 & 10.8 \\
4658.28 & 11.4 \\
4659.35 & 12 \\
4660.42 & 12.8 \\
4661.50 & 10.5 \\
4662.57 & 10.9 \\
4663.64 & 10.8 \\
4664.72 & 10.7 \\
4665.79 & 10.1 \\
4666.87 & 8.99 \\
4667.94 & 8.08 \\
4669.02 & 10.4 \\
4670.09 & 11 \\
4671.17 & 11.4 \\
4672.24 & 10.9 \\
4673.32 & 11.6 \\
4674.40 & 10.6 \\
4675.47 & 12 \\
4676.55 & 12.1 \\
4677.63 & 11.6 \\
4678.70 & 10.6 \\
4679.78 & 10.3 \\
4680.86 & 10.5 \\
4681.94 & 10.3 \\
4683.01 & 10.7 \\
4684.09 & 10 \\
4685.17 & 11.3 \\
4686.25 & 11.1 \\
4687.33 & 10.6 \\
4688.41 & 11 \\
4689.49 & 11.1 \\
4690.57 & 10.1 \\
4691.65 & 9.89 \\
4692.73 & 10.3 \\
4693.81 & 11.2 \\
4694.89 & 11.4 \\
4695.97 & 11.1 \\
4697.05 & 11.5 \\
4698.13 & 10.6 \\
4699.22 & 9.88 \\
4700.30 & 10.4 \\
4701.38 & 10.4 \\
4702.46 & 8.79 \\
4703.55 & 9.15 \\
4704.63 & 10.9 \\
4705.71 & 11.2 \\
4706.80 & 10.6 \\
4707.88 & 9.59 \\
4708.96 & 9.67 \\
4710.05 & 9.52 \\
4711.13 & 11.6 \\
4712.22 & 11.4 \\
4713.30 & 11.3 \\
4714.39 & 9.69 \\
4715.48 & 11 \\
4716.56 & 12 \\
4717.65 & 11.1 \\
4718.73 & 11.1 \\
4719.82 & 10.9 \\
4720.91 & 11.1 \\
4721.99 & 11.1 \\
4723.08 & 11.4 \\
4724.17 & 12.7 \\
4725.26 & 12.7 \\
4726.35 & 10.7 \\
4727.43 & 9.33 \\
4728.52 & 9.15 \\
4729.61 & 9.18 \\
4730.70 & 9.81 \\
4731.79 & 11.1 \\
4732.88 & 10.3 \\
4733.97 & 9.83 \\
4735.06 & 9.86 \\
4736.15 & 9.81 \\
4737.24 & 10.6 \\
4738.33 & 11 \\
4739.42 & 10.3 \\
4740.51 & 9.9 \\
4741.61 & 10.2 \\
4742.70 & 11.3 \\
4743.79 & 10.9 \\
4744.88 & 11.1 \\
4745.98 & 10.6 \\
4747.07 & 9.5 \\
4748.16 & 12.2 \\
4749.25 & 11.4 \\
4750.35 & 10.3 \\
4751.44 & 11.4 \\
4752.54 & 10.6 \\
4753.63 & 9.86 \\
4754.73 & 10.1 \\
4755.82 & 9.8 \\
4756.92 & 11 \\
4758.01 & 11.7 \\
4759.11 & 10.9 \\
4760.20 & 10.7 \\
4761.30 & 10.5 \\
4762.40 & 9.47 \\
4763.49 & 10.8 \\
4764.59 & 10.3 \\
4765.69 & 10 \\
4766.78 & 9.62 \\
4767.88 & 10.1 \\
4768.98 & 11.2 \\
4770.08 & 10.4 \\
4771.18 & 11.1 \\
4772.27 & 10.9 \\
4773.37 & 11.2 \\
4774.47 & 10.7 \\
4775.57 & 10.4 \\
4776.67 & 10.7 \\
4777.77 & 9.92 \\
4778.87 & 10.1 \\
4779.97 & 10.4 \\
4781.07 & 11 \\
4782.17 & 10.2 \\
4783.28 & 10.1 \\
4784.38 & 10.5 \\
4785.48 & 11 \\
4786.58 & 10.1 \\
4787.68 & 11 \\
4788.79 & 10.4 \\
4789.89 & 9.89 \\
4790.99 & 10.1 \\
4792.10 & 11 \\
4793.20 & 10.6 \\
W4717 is 11.1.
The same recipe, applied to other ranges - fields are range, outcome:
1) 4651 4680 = 10.8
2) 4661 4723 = 10.7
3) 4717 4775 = 10.6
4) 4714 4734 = 10.8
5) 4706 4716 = 10.5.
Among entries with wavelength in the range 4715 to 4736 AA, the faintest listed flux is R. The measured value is 9.15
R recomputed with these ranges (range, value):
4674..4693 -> 9.89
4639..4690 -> 8.08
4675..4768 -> 8.79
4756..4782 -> 9.47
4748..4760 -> 9.8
